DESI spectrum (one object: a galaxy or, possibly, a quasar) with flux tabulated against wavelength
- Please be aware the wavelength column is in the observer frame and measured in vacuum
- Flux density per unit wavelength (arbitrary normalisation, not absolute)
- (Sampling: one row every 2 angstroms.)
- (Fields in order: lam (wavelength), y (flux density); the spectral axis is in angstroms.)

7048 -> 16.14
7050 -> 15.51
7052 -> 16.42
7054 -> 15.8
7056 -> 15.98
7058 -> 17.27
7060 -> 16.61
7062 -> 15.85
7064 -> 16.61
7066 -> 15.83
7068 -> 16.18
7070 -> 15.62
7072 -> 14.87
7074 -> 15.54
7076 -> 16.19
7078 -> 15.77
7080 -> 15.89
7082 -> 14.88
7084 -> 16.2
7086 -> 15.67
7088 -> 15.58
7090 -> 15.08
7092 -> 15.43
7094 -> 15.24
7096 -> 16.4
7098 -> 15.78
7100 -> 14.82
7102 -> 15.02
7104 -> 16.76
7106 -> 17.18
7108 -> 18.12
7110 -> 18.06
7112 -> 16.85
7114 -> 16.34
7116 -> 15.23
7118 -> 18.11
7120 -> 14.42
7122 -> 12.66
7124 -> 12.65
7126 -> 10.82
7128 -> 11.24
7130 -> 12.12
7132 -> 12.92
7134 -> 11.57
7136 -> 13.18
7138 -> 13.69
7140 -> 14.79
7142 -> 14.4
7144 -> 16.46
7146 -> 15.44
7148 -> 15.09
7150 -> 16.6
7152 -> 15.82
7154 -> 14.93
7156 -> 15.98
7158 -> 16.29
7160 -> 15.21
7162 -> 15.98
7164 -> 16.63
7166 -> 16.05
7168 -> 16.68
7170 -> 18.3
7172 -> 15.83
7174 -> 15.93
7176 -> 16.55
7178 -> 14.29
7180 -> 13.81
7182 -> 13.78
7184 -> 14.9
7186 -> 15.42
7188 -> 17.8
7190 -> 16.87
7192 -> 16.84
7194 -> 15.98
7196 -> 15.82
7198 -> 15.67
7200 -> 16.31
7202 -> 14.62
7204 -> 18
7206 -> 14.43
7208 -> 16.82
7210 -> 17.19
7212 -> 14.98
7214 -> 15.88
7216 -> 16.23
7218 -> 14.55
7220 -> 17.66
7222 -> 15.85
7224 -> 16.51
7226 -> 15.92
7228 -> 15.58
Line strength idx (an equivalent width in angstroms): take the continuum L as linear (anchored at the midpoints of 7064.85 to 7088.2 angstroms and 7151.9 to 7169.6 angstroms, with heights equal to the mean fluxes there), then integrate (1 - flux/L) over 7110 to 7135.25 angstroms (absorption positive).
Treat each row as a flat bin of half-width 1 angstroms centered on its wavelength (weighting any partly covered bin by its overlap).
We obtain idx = 3.1 angstroms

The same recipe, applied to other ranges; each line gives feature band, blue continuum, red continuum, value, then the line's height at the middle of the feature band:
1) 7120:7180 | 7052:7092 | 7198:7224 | 4.62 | 16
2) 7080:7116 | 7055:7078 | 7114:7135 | -3.77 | 14.6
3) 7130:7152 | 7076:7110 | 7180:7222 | 2.16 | 15.9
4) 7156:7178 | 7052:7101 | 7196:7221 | -0.39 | 16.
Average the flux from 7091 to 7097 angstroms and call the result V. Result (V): 15.7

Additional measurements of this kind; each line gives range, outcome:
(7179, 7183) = 13.8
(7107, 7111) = 18.1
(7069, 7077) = 15.6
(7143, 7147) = 15.9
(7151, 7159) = 15.8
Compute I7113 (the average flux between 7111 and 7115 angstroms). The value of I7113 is 16.6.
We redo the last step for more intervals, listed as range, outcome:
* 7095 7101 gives 15.7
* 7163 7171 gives 16.9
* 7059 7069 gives 16.2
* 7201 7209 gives 16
